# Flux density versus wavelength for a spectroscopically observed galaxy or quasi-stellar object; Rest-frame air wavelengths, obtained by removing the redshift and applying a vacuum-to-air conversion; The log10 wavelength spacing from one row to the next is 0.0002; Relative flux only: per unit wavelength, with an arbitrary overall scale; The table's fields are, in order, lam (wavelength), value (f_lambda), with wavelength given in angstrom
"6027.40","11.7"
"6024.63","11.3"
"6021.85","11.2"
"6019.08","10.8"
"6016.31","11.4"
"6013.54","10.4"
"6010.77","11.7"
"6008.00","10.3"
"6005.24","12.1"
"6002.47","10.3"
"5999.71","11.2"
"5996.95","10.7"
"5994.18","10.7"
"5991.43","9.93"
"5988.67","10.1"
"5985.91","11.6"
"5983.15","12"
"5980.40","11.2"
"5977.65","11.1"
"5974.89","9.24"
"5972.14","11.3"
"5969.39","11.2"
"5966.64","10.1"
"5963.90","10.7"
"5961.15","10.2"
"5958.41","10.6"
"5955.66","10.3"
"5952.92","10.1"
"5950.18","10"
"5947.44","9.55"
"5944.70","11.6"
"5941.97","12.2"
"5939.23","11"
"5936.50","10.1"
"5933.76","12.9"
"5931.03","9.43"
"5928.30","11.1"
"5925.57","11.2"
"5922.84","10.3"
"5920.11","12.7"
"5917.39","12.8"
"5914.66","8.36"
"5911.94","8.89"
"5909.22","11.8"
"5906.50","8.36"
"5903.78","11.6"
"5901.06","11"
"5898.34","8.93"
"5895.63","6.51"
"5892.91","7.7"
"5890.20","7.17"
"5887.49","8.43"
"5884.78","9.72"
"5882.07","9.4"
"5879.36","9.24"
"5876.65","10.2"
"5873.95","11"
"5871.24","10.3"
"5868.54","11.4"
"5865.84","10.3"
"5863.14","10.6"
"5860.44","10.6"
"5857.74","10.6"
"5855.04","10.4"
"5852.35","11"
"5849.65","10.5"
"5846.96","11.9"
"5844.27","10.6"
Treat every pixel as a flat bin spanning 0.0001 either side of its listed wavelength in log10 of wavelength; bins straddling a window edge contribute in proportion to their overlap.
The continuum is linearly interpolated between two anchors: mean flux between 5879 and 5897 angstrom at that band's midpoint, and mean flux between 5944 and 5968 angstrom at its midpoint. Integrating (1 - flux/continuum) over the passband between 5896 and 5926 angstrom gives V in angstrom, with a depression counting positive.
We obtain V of -4.8 angstrom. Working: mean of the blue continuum 8.26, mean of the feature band 10.4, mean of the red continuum 10.3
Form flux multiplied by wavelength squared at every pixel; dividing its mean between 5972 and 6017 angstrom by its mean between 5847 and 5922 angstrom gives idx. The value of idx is 1.1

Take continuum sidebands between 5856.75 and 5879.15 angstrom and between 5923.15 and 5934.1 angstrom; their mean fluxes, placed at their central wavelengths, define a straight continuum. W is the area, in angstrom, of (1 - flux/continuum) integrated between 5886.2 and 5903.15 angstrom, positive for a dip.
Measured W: 3.6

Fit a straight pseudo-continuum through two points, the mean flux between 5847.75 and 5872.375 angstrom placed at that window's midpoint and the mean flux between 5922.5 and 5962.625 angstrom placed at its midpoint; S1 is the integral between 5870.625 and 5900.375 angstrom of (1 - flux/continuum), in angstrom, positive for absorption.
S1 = 4.8 angstrom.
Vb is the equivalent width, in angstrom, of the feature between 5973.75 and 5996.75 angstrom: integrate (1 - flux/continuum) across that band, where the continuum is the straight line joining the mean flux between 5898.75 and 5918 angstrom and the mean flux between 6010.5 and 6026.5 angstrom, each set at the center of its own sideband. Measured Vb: 0.2 angstrom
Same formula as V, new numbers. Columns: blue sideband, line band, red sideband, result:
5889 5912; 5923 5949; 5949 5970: -2.9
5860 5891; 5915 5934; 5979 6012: -1.7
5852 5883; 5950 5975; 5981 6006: 0.8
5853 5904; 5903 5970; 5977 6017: -2.2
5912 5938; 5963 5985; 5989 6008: -0.2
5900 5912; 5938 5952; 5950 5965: -0.6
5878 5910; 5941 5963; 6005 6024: -1.1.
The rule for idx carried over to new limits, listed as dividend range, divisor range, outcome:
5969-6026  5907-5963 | 1.04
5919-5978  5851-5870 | 1.04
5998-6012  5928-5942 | 1.03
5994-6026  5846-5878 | 1.08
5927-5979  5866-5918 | 1.14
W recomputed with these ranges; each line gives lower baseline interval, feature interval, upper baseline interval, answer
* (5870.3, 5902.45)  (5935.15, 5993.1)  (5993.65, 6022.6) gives -2.1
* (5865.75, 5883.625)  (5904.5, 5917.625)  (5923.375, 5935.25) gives 1.1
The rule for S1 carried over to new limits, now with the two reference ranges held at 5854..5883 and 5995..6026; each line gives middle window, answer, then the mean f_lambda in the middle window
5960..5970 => 0.3 angstrom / 10.5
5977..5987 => -0.6 angstrom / 11.5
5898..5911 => 0.2 angstrom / 10.4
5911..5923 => -0.1 angstrom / 10.7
